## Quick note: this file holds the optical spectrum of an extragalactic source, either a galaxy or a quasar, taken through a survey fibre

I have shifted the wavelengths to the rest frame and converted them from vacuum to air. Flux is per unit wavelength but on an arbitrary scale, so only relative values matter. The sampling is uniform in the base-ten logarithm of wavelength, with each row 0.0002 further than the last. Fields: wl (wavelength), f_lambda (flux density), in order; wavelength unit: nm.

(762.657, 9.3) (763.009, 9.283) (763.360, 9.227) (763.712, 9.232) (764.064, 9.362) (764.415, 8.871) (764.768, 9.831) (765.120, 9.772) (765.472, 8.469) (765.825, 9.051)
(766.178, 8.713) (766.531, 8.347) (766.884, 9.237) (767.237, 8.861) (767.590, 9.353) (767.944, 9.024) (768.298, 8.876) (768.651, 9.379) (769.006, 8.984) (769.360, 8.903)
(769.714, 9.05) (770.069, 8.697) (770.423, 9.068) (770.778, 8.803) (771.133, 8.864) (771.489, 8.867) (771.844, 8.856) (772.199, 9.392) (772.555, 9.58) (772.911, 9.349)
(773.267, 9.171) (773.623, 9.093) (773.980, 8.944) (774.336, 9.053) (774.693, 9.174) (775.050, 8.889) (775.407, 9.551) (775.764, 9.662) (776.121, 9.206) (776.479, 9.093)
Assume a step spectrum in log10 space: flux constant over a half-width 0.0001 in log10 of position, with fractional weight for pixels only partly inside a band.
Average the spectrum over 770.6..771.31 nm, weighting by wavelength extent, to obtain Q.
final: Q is 8.83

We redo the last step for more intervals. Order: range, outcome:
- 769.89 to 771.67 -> 8.86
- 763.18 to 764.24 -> 9.28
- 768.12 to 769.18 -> 9.08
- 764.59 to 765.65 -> 9.35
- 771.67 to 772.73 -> 9.28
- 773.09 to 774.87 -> 9.09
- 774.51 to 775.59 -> 9.2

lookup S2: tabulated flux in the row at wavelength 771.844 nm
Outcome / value 8.856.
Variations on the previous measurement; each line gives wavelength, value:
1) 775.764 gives 9.662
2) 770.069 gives 8.697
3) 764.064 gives 9.362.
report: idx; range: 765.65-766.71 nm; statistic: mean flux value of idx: 8.7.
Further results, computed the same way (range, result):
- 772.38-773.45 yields 9.37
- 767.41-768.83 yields 9.15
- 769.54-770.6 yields 8.94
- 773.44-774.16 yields 9.02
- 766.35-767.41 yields 8.82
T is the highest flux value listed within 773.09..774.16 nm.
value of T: 9.171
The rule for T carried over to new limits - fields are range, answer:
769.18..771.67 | 9.068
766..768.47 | 9.353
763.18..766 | 9.831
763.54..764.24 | 9.362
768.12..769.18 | 9.379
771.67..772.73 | 9.58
